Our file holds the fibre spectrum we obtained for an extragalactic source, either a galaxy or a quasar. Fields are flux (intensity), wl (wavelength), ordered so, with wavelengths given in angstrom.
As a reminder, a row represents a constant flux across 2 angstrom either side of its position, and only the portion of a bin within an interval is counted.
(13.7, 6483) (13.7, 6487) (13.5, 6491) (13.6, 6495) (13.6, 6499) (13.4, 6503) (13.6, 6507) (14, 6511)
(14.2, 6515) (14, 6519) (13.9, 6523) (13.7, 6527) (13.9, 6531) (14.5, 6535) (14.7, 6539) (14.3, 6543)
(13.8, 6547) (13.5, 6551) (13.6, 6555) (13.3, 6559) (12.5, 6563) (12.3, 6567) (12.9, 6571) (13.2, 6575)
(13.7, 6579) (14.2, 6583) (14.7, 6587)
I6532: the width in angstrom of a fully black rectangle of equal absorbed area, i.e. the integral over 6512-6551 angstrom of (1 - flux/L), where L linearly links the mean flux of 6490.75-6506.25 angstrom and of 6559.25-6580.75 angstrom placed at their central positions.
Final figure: -2.4 angstrom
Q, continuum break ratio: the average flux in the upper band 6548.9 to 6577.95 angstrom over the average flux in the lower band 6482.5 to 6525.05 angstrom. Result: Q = 0.95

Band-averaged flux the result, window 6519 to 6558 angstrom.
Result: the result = 14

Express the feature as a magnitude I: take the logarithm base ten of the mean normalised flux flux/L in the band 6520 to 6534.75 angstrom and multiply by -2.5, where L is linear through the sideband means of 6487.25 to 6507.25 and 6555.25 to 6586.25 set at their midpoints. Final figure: -0.04 mag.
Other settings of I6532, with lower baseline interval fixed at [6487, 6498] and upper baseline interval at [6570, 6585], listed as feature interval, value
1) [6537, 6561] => -0.55 angstrom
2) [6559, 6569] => 0.71 angstrom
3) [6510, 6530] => -0.57 angstrom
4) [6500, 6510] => 0.01 angstrom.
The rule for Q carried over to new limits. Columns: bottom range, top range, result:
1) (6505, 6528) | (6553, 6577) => 0.93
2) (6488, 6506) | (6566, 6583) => 0.98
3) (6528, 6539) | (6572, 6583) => 0.95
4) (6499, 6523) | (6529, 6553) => 1.02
